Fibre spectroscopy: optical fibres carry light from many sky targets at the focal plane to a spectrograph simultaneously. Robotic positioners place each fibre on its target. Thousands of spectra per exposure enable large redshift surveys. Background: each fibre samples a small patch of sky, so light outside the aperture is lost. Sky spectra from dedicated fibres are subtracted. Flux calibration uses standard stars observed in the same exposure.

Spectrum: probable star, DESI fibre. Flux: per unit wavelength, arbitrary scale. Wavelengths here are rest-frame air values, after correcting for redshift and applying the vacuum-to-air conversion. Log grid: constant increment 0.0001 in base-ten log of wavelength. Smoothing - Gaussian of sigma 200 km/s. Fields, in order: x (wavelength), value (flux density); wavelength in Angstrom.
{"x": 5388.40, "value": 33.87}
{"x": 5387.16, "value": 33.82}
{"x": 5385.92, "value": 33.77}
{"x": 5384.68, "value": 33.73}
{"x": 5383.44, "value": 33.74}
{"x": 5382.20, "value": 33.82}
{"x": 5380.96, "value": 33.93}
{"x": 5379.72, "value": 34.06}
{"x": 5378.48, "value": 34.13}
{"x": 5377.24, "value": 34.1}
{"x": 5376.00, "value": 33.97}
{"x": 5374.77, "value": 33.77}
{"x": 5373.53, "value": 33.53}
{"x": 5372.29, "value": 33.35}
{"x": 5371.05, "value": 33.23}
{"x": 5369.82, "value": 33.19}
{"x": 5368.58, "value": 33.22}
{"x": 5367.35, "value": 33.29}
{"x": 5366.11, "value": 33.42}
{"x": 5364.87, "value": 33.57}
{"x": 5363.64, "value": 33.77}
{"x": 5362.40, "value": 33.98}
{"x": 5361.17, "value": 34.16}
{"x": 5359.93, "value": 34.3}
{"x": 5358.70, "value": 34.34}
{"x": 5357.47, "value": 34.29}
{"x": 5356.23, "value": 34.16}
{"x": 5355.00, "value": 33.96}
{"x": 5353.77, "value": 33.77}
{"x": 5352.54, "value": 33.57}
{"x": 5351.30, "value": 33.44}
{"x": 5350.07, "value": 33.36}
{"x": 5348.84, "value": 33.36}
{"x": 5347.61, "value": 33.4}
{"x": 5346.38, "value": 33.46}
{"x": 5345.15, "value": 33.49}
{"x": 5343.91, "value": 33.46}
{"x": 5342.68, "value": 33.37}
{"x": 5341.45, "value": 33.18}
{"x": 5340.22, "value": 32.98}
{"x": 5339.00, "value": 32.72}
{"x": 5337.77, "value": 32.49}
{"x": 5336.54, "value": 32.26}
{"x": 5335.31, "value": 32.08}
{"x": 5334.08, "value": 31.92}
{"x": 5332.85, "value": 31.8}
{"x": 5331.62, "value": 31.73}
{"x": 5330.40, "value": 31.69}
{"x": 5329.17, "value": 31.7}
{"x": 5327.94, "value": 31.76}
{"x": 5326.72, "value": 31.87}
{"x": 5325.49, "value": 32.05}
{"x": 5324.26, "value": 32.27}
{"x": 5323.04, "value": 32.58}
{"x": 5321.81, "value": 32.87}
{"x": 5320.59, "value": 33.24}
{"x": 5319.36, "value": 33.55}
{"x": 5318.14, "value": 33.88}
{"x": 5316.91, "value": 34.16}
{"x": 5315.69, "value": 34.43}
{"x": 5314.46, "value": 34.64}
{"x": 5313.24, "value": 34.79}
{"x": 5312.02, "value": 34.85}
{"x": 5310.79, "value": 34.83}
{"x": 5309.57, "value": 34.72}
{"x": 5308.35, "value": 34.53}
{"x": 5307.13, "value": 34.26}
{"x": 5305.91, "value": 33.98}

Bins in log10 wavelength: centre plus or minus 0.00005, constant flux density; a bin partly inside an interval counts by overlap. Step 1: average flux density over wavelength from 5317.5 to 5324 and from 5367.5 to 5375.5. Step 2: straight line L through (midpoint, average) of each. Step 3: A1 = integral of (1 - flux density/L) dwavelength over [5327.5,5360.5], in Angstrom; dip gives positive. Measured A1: 0.24 Angstrom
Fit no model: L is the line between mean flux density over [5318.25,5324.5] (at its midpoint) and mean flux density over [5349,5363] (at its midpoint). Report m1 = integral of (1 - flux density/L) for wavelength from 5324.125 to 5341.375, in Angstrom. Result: 0.6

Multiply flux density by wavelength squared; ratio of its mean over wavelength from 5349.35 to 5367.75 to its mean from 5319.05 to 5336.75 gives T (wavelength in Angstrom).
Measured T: 1.06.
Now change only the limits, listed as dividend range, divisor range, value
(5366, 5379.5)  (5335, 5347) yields 1.03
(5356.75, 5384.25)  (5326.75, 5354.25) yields 1.04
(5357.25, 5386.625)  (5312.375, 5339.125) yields 1.05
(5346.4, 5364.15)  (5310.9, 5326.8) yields 1.02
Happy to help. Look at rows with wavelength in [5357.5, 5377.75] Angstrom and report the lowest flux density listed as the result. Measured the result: 33.19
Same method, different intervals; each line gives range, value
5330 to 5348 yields 31.69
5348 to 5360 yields 33.36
